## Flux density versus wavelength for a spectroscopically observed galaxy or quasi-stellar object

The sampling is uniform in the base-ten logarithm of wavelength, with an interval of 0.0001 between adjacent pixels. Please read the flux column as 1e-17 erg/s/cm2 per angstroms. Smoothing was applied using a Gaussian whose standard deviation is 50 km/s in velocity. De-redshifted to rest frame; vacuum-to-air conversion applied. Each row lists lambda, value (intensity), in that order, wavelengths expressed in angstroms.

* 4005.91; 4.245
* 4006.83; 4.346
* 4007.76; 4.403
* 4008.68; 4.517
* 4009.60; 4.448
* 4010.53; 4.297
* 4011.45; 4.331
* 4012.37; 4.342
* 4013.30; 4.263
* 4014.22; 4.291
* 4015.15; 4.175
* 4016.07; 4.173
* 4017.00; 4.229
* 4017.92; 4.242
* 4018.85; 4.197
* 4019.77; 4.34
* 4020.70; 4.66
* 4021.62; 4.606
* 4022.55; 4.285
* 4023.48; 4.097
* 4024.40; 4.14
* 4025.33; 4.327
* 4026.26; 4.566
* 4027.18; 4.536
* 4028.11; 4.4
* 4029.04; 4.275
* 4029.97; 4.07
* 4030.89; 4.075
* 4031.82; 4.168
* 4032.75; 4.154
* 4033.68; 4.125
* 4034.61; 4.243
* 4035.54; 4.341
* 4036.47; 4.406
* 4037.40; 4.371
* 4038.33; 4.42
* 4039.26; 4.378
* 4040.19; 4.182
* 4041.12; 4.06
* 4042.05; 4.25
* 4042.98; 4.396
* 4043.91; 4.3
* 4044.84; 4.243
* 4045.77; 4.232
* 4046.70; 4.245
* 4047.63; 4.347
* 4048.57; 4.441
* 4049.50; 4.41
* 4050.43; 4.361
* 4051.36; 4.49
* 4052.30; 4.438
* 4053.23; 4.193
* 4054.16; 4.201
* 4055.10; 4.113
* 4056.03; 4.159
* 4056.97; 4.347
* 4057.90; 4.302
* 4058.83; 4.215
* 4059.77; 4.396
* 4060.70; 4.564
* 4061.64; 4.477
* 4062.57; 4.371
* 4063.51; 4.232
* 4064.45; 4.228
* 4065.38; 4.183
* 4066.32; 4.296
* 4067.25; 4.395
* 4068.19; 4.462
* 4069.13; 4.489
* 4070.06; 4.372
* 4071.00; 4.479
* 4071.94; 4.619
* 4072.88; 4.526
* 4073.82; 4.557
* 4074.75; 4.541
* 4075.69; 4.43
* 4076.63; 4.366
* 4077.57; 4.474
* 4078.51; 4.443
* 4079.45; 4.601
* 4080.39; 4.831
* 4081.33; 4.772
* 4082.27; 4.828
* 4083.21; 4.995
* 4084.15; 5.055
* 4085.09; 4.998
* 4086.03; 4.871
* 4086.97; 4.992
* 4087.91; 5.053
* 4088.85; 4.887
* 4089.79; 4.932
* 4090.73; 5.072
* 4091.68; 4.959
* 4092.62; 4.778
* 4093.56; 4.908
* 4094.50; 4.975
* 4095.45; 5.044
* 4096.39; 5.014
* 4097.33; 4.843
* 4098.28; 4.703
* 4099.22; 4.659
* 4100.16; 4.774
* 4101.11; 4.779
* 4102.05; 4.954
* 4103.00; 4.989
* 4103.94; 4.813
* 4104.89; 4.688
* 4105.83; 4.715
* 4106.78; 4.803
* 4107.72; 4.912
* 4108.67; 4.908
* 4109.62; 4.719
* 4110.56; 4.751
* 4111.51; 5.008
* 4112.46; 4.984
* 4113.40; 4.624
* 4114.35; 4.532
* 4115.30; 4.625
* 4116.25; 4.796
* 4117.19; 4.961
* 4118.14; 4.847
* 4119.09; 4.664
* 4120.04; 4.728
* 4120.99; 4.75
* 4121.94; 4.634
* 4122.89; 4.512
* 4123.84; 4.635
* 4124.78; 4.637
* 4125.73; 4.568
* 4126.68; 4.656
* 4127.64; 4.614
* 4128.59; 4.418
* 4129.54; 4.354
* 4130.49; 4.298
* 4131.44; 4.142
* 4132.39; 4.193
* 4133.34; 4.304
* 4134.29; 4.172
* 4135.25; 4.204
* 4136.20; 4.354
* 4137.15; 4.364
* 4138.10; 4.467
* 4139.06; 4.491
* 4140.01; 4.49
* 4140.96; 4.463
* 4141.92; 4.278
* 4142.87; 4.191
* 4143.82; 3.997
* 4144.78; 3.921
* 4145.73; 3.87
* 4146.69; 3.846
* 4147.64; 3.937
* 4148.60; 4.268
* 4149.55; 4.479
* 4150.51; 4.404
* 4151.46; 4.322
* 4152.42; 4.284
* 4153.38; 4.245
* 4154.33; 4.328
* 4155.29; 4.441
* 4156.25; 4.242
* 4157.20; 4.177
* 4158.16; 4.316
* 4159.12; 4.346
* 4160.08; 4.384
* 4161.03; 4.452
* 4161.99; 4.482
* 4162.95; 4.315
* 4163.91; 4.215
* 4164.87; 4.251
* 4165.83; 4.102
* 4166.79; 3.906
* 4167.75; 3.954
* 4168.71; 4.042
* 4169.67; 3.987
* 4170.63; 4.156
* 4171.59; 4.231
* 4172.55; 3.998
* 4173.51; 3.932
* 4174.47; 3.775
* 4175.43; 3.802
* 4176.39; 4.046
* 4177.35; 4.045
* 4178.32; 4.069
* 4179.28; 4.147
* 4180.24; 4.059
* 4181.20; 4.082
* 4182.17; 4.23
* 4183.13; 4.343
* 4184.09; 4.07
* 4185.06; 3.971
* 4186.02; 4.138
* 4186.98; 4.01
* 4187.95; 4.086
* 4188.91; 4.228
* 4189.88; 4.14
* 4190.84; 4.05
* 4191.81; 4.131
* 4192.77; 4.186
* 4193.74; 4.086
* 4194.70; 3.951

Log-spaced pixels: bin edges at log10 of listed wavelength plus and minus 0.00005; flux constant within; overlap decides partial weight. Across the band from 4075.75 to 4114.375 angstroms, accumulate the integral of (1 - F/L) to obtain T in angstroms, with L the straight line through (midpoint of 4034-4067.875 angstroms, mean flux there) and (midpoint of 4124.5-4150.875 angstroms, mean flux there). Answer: -4.7 angstroms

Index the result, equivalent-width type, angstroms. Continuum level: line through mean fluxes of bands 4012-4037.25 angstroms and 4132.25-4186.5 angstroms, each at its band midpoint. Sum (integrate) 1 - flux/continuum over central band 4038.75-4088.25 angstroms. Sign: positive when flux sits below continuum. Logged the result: -2.3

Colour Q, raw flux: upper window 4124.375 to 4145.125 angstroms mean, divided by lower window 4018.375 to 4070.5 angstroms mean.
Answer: 1.01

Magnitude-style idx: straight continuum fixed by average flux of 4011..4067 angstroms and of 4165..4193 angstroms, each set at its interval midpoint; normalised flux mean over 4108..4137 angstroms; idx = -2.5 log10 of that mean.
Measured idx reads -0.11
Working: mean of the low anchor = 4.3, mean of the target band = 4.59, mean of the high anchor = 4.07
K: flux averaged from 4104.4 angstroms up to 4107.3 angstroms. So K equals 4.74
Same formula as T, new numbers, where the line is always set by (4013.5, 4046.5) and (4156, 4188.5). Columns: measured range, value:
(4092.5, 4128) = -4.9 angstroms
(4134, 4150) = -0.2 angstroms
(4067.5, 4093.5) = -3.0 angstroms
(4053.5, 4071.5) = -0.3 angstroms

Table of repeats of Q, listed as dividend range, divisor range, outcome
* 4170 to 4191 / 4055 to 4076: 0.93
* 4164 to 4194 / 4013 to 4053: 0.95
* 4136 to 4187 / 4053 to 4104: 0.90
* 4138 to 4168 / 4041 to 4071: 0.98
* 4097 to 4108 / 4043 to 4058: 1.12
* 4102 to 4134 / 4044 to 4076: 1.07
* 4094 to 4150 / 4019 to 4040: 1.06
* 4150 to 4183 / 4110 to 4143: 0.92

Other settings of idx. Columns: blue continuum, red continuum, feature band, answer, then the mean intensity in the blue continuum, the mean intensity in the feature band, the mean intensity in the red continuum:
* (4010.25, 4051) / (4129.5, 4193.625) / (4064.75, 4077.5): -0.04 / 4.3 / 4.44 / 4.18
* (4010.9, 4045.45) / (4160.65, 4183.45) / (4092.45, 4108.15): -0.16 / 4.29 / 4.85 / 4.11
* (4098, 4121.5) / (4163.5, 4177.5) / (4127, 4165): 0.01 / 4.79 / 4.28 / 4.03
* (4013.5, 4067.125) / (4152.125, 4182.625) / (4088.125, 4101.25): -0.15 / 4.3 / 4.89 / 4.16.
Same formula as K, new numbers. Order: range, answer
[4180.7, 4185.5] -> 4.14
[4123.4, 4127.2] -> 4.62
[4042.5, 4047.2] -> 4.29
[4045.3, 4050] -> 4.34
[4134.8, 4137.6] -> 4.32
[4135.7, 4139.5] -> 4.42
